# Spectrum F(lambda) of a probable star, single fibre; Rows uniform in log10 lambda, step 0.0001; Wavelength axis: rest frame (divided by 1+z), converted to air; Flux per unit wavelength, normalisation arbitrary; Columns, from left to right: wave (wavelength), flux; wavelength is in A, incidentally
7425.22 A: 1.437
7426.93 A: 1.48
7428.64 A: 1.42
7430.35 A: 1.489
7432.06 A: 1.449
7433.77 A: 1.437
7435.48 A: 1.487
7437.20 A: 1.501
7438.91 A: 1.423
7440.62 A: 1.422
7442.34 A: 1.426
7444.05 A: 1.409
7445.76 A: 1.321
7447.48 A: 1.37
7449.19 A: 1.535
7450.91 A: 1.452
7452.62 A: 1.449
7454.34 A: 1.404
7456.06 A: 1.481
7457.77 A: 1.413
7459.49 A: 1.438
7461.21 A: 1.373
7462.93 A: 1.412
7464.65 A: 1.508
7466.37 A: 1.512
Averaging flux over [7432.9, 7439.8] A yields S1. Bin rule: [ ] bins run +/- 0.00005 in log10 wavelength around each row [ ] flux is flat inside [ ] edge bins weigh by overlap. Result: 1.46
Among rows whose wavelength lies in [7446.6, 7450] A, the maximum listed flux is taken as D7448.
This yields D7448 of 1.535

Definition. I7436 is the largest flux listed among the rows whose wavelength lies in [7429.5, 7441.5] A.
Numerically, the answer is 1.501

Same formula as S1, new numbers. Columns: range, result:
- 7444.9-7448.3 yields 1.34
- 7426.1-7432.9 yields 1.46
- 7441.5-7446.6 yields 1.39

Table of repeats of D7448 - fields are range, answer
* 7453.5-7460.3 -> 1.481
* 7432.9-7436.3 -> 1.487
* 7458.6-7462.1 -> 1.438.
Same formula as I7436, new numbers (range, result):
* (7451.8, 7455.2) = 1.449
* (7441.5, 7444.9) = 1.426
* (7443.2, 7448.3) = 1.409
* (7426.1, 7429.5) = 1.48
